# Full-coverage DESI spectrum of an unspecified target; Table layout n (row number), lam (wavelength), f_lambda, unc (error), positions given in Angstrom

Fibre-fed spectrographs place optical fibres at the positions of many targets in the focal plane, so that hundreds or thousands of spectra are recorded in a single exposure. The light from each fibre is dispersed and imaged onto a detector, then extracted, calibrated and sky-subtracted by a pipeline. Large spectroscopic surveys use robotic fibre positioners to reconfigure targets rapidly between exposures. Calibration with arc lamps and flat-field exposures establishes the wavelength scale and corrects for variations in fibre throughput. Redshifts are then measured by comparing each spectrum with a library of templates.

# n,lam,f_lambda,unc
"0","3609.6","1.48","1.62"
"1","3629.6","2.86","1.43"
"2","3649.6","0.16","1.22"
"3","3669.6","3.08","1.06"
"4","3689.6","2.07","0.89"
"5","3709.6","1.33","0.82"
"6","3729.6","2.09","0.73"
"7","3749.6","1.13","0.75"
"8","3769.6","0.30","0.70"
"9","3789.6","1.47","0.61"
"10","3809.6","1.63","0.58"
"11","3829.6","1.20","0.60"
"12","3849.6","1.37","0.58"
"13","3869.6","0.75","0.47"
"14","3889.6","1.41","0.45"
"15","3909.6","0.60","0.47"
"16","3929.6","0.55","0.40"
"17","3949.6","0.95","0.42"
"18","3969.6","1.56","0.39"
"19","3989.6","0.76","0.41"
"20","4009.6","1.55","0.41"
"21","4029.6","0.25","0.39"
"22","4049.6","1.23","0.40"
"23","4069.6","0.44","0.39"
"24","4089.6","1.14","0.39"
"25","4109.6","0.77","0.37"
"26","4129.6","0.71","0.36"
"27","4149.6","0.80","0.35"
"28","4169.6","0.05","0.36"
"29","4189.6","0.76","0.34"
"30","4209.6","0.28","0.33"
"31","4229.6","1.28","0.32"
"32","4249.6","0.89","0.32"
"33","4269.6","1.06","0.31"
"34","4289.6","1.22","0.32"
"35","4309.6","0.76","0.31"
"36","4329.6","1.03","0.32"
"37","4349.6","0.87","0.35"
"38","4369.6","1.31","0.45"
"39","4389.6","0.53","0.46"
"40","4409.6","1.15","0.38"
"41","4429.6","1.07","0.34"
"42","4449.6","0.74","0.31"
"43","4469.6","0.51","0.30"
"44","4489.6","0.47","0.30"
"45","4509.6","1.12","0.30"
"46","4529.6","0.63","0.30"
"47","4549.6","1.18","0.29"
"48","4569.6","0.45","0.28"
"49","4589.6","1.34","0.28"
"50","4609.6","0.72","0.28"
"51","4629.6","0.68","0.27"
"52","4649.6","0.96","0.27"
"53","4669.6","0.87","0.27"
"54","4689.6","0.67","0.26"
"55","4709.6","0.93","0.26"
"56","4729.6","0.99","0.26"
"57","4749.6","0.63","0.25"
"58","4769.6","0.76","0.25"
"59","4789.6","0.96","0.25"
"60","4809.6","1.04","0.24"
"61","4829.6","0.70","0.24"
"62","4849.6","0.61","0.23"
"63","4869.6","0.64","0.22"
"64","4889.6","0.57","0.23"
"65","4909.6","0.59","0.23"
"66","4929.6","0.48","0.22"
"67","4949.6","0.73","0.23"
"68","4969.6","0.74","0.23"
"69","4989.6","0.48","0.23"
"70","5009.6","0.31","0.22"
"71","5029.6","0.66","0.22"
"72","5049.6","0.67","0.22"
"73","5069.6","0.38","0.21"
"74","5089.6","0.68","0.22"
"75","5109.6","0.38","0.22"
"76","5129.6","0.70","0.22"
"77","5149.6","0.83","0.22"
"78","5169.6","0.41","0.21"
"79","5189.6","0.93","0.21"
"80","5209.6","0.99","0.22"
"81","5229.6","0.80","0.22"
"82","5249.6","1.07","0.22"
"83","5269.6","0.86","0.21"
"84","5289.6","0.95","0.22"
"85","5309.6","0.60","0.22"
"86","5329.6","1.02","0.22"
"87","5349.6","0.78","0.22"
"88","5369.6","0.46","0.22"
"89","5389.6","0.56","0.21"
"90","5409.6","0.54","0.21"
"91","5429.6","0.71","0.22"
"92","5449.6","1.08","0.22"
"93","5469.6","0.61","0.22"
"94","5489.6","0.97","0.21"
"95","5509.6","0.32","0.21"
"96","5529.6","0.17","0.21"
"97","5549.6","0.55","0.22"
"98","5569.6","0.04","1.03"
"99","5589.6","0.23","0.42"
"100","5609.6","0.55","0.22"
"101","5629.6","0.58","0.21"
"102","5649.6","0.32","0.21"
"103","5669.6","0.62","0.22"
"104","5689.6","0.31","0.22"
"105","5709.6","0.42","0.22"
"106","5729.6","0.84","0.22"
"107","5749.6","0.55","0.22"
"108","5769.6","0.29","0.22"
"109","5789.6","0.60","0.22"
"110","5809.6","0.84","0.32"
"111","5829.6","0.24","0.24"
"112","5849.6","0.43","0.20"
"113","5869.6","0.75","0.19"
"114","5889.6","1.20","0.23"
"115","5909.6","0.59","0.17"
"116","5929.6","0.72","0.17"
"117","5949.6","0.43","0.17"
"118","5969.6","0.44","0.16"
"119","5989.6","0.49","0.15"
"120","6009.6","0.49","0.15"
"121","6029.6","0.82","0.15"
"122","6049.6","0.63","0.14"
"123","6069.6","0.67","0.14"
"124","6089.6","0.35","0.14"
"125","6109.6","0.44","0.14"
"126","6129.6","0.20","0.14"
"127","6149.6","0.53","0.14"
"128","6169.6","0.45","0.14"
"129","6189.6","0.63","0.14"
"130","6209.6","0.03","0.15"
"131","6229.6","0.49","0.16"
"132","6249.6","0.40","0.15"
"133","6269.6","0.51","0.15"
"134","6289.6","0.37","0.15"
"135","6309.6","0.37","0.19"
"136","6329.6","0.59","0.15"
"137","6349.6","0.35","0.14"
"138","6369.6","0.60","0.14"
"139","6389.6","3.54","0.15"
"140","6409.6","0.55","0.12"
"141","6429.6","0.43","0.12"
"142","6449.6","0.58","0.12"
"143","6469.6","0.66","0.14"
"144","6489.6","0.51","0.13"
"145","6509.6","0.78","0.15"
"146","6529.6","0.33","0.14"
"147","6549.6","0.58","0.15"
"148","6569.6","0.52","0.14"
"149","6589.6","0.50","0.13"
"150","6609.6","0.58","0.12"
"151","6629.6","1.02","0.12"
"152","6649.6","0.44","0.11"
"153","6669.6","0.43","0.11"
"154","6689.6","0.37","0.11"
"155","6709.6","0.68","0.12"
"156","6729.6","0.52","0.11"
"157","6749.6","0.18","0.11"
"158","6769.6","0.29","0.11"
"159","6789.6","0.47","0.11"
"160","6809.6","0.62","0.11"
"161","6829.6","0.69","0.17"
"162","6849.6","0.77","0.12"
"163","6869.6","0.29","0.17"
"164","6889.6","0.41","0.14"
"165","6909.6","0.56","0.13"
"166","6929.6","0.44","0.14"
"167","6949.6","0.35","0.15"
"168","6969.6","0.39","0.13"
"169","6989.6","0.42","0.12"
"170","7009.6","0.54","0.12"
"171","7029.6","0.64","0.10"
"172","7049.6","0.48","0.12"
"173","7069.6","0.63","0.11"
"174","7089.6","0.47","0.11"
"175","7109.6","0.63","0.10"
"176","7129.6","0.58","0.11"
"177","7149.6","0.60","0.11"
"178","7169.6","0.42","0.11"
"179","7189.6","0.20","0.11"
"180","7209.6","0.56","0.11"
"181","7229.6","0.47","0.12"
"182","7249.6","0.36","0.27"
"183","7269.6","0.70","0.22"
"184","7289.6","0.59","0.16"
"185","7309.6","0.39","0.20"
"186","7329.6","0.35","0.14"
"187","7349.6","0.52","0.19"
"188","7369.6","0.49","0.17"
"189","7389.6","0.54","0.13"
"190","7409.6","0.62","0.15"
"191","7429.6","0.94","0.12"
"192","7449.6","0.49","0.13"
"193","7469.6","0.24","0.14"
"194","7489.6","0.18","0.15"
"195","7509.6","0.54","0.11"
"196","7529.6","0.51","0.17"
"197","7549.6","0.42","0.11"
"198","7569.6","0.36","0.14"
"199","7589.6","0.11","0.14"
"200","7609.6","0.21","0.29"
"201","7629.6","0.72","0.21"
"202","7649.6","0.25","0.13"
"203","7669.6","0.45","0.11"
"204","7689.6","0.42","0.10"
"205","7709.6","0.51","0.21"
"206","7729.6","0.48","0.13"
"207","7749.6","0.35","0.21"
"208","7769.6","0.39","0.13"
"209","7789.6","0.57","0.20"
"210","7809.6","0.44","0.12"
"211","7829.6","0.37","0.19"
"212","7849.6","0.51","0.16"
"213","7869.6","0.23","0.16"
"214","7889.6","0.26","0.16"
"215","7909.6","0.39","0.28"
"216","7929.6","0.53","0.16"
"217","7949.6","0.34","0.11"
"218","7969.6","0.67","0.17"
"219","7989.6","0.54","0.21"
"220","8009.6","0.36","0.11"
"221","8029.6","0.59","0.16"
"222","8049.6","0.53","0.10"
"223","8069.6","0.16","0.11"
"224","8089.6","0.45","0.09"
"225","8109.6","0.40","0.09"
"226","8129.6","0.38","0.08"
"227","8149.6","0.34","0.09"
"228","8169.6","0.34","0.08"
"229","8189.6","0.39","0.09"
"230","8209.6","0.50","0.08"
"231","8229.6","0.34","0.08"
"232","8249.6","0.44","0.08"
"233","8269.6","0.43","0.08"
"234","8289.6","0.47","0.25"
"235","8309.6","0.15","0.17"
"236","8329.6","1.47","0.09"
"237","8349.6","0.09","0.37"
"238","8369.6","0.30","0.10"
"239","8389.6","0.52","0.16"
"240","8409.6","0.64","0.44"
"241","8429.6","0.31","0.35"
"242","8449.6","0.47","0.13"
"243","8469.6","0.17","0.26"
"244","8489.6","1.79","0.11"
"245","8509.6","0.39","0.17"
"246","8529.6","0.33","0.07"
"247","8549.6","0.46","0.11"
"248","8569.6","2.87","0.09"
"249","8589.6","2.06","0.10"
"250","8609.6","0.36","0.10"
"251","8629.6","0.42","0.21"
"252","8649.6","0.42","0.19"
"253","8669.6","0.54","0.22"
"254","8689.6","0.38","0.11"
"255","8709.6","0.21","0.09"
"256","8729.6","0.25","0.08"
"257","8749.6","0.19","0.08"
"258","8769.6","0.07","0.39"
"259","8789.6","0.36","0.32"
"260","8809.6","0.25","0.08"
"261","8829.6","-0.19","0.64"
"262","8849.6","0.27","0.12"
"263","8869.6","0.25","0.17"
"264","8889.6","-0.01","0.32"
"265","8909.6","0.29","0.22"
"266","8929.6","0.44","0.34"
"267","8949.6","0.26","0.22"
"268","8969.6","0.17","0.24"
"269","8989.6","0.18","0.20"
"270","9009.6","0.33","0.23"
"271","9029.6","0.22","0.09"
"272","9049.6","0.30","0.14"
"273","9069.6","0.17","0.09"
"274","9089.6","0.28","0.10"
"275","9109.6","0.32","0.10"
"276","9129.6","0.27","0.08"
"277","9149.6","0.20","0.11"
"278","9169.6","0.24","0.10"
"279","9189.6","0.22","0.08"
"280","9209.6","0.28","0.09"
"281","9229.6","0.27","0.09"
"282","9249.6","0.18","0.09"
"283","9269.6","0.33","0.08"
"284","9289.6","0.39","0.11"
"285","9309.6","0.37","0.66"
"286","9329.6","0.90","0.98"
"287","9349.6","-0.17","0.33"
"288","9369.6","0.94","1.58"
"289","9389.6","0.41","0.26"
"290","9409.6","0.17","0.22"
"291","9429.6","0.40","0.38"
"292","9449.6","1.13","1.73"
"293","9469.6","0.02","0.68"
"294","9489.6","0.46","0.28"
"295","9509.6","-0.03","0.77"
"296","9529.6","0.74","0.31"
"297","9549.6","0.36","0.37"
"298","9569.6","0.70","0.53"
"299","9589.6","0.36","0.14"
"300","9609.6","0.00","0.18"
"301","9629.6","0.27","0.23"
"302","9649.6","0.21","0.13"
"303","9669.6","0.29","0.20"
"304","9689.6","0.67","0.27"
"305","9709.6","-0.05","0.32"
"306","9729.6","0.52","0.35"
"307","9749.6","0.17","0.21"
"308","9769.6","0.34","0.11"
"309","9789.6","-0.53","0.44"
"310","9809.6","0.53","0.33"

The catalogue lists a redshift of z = 0.713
